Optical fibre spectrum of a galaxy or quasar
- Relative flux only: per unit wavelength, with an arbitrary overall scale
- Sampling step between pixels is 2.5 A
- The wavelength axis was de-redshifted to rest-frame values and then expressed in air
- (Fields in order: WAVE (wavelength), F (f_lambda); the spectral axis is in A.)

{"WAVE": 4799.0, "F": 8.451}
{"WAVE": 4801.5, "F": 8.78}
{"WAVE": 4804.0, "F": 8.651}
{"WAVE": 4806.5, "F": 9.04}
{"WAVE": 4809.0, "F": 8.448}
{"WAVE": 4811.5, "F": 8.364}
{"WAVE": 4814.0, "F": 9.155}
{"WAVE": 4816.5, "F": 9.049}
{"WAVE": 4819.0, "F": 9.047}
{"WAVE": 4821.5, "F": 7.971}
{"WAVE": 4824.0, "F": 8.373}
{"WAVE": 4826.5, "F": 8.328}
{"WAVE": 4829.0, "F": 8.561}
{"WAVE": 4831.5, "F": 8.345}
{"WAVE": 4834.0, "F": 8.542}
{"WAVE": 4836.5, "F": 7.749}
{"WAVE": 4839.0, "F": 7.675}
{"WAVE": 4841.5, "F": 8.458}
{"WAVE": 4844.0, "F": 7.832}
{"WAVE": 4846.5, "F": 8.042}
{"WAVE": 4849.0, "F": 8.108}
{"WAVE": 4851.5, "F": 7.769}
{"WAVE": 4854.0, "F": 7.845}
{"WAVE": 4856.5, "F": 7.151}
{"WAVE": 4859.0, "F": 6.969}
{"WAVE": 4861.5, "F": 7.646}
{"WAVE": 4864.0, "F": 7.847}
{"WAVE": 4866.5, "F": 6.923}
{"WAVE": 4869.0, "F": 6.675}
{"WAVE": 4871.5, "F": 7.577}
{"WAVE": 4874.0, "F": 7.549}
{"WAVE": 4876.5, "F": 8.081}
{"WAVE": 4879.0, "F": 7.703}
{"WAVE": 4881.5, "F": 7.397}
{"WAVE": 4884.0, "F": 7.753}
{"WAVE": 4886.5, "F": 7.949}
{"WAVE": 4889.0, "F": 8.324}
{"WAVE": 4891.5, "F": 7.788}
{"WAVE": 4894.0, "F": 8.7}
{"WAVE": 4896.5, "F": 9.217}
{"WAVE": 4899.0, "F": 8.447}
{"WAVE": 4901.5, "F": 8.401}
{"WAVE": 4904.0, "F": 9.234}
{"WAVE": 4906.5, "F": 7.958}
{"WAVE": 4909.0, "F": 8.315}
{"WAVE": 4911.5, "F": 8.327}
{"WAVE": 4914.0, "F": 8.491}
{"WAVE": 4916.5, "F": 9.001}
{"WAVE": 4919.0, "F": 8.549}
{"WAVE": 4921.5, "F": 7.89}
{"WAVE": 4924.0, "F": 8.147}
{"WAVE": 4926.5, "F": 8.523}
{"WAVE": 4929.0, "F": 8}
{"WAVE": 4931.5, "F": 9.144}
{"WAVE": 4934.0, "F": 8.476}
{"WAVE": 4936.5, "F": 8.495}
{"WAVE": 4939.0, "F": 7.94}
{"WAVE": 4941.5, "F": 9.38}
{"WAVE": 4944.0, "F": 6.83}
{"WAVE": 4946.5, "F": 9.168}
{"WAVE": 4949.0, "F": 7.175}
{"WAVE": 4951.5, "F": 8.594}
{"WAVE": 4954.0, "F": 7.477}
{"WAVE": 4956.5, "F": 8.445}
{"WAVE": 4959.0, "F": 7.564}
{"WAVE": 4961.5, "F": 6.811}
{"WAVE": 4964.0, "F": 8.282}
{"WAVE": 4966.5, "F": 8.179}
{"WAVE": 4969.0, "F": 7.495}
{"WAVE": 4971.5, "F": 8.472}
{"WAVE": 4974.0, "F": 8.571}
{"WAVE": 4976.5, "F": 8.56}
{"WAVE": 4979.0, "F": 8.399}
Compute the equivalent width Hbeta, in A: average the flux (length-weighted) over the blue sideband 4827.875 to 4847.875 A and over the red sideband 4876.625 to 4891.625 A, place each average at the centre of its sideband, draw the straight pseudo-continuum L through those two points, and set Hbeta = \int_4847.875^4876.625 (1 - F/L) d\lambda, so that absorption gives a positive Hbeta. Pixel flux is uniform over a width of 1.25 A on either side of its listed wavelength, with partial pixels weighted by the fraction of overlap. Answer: 1.8 A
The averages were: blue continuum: 8.15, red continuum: 7.84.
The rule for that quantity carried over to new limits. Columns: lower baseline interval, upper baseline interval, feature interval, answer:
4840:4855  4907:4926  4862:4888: 1.91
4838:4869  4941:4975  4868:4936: -3.52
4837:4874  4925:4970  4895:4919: -2.15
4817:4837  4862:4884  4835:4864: 0.74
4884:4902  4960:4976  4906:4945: -0.76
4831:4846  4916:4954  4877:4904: -0.02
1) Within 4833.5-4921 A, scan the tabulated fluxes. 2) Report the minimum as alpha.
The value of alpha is 6.675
